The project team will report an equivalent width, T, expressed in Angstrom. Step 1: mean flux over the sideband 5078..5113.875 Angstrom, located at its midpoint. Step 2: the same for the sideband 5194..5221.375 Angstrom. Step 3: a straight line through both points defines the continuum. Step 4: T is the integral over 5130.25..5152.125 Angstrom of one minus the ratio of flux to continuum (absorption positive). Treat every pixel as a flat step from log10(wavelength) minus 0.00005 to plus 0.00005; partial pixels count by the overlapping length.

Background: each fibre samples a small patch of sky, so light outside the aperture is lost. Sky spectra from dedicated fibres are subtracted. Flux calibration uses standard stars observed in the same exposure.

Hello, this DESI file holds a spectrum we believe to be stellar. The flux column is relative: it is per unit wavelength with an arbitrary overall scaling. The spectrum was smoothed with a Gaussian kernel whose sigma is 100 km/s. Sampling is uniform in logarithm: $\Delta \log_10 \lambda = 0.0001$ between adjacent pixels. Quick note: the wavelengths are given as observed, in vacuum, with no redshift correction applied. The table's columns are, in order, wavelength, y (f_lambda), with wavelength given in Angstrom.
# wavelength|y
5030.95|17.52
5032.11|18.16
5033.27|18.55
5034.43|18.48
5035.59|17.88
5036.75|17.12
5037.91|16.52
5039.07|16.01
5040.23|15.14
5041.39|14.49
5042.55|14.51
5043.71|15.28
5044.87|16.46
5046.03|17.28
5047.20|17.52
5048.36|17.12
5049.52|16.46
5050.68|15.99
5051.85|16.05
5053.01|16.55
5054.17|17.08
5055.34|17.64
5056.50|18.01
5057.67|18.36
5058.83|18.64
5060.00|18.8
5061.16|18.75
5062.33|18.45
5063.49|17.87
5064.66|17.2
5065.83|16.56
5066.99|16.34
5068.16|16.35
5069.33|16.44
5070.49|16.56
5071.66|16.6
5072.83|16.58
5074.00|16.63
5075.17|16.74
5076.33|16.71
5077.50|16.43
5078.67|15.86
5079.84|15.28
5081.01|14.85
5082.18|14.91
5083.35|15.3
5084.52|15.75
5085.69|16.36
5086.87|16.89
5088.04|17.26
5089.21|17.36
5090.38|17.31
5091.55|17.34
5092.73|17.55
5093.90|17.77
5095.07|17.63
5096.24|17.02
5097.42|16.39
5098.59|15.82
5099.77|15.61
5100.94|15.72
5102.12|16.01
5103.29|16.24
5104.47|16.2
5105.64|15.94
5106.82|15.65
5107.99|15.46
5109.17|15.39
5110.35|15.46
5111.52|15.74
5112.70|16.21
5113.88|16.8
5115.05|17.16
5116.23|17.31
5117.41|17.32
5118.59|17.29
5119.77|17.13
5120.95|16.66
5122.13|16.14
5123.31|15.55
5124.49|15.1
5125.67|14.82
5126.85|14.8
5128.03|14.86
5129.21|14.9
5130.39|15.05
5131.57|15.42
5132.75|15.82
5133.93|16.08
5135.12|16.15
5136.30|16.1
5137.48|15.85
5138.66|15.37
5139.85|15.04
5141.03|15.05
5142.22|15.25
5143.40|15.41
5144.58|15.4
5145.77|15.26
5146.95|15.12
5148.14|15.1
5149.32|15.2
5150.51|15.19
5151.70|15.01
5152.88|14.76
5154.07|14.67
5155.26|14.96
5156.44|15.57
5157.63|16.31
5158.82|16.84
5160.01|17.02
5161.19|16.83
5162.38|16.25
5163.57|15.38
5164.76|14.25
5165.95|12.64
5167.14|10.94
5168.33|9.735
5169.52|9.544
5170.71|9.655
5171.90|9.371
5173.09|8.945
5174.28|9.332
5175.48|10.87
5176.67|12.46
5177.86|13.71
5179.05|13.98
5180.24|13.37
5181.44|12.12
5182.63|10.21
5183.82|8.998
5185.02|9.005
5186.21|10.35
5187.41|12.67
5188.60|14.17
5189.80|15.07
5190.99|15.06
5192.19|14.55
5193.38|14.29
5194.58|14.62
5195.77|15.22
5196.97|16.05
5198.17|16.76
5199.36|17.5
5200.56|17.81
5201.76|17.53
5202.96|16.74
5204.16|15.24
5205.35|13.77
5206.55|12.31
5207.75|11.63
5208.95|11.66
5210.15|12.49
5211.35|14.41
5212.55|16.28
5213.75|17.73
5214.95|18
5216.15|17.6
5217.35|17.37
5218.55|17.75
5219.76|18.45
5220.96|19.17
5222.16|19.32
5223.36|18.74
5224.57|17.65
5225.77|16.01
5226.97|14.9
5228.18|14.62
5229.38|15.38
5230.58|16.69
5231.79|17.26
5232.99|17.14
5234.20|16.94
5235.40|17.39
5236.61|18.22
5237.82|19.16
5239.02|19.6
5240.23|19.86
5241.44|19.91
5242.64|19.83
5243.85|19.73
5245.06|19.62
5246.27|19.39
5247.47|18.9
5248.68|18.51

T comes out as 0.9 Angstrom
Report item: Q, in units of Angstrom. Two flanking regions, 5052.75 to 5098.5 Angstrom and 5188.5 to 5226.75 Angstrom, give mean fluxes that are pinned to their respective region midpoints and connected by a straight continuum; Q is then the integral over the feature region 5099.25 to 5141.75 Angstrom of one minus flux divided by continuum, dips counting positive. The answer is 1.9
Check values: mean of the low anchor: 16.9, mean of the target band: 15.9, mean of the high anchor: 16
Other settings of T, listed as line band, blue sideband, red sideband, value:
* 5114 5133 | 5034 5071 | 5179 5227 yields 0.08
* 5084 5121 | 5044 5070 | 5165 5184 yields -4.25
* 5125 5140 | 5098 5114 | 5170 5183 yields -1.38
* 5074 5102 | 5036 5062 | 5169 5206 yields -1.10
